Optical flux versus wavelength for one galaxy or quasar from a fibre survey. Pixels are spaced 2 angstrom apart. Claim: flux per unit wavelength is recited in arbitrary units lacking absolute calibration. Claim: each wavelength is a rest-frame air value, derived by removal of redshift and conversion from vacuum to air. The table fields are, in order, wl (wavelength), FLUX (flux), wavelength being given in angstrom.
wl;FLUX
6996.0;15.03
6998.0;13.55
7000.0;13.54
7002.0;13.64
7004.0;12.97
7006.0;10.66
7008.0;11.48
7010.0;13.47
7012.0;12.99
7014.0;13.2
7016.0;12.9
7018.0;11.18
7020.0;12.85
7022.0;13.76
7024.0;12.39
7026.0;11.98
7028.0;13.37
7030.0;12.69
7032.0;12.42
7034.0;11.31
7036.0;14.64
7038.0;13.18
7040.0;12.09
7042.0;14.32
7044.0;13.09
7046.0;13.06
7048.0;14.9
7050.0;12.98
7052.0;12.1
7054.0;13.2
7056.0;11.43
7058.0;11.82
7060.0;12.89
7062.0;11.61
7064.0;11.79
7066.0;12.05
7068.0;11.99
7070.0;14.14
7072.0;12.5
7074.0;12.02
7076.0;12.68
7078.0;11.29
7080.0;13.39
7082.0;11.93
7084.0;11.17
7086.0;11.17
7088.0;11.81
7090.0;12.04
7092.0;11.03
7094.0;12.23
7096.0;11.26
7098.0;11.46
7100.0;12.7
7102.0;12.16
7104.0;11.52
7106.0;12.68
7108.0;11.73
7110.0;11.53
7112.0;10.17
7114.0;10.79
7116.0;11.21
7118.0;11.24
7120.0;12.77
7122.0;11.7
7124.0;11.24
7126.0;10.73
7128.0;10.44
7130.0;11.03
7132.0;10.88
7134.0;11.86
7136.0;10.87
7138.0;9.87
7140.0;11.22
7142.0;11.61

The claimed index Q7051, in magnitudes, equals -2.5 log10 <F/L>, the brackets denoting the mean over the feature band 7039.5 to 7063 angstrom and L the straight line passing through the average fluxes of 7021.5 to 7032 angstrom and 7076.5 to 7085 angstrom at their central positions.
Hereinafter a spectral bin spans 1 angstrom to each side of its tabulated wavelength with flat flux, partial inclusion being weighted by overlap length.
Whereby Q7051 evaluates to -0.03 mag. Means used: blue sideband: 12.8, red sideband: 12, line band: 12.8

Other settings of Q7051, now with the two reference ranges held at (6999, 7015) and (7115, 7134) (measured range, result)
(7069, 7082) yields -0.064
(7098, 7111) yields -0.044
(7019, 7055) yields -0.056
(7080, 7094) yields 0.004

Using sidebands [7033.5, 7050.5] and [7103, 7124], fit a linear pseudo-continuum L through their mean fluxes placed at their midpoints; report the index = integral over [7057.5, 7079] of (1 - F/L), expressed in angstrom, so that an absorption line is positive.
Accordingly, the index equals 0.70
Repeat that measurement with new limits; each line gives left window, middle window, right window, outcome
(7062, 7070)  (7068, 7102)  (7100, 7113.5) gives -0.3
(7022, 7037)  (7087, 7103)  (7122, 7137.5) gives -0.3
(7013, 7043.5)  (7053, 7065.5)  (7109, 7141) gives 0.2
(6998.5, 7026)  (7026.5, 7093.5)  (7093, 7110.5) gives -1.1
